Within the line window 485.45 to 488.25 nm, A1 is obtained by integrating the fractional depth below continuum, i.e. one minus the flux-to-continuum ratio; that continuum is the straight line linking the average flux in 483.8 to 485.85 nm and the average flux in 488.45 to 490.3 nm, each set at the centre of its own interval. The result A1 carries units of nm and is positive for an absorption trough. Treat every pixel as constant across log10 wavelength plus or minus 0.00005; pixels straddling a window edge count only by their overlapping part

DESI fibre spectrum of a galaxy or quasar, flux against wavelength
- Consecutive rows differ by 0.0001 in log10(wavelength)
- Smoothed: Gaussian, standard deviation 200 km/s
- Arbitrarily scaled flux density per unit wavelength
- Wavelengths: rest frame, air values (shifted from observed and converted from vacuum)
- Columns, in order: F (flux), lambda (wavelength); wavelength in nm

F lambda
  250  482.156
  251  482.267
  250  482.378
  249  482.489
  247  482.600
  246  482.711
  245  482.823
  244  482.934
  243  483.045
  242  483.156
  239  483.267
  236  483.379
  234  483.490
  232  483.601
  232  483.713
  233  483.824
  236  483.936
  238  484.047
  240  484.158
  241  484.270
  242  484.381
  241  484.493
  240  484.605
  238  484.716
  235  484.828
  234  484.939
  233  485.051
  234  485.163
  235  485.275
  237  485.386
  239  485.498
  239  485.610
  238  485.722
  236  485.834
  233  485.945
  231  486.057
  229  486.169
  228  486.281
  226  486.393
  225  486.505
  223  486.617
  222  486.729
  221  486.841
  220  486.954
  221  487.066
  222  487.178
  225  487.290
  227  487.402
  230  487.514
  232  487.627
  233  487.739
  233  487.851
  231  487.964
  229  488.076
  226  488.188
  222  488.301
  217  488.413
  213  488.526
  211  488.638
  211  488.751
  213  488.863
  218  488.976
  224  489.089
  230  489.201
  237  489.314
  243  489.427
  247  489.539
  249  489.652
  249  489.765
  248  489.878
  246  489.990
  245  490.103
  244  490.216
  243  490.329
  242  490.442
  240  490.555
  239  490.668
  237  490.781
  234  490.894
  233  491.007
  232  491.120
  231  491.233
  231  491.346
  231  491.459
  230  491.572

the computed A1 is 0.079 nm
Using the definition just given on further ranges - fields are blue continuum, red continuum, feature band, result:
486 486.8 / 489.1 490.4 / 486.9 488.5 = 0.05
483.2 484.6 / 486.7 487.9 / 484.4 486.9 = -0.01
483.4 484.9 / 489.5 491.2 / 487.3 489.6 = 0.13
